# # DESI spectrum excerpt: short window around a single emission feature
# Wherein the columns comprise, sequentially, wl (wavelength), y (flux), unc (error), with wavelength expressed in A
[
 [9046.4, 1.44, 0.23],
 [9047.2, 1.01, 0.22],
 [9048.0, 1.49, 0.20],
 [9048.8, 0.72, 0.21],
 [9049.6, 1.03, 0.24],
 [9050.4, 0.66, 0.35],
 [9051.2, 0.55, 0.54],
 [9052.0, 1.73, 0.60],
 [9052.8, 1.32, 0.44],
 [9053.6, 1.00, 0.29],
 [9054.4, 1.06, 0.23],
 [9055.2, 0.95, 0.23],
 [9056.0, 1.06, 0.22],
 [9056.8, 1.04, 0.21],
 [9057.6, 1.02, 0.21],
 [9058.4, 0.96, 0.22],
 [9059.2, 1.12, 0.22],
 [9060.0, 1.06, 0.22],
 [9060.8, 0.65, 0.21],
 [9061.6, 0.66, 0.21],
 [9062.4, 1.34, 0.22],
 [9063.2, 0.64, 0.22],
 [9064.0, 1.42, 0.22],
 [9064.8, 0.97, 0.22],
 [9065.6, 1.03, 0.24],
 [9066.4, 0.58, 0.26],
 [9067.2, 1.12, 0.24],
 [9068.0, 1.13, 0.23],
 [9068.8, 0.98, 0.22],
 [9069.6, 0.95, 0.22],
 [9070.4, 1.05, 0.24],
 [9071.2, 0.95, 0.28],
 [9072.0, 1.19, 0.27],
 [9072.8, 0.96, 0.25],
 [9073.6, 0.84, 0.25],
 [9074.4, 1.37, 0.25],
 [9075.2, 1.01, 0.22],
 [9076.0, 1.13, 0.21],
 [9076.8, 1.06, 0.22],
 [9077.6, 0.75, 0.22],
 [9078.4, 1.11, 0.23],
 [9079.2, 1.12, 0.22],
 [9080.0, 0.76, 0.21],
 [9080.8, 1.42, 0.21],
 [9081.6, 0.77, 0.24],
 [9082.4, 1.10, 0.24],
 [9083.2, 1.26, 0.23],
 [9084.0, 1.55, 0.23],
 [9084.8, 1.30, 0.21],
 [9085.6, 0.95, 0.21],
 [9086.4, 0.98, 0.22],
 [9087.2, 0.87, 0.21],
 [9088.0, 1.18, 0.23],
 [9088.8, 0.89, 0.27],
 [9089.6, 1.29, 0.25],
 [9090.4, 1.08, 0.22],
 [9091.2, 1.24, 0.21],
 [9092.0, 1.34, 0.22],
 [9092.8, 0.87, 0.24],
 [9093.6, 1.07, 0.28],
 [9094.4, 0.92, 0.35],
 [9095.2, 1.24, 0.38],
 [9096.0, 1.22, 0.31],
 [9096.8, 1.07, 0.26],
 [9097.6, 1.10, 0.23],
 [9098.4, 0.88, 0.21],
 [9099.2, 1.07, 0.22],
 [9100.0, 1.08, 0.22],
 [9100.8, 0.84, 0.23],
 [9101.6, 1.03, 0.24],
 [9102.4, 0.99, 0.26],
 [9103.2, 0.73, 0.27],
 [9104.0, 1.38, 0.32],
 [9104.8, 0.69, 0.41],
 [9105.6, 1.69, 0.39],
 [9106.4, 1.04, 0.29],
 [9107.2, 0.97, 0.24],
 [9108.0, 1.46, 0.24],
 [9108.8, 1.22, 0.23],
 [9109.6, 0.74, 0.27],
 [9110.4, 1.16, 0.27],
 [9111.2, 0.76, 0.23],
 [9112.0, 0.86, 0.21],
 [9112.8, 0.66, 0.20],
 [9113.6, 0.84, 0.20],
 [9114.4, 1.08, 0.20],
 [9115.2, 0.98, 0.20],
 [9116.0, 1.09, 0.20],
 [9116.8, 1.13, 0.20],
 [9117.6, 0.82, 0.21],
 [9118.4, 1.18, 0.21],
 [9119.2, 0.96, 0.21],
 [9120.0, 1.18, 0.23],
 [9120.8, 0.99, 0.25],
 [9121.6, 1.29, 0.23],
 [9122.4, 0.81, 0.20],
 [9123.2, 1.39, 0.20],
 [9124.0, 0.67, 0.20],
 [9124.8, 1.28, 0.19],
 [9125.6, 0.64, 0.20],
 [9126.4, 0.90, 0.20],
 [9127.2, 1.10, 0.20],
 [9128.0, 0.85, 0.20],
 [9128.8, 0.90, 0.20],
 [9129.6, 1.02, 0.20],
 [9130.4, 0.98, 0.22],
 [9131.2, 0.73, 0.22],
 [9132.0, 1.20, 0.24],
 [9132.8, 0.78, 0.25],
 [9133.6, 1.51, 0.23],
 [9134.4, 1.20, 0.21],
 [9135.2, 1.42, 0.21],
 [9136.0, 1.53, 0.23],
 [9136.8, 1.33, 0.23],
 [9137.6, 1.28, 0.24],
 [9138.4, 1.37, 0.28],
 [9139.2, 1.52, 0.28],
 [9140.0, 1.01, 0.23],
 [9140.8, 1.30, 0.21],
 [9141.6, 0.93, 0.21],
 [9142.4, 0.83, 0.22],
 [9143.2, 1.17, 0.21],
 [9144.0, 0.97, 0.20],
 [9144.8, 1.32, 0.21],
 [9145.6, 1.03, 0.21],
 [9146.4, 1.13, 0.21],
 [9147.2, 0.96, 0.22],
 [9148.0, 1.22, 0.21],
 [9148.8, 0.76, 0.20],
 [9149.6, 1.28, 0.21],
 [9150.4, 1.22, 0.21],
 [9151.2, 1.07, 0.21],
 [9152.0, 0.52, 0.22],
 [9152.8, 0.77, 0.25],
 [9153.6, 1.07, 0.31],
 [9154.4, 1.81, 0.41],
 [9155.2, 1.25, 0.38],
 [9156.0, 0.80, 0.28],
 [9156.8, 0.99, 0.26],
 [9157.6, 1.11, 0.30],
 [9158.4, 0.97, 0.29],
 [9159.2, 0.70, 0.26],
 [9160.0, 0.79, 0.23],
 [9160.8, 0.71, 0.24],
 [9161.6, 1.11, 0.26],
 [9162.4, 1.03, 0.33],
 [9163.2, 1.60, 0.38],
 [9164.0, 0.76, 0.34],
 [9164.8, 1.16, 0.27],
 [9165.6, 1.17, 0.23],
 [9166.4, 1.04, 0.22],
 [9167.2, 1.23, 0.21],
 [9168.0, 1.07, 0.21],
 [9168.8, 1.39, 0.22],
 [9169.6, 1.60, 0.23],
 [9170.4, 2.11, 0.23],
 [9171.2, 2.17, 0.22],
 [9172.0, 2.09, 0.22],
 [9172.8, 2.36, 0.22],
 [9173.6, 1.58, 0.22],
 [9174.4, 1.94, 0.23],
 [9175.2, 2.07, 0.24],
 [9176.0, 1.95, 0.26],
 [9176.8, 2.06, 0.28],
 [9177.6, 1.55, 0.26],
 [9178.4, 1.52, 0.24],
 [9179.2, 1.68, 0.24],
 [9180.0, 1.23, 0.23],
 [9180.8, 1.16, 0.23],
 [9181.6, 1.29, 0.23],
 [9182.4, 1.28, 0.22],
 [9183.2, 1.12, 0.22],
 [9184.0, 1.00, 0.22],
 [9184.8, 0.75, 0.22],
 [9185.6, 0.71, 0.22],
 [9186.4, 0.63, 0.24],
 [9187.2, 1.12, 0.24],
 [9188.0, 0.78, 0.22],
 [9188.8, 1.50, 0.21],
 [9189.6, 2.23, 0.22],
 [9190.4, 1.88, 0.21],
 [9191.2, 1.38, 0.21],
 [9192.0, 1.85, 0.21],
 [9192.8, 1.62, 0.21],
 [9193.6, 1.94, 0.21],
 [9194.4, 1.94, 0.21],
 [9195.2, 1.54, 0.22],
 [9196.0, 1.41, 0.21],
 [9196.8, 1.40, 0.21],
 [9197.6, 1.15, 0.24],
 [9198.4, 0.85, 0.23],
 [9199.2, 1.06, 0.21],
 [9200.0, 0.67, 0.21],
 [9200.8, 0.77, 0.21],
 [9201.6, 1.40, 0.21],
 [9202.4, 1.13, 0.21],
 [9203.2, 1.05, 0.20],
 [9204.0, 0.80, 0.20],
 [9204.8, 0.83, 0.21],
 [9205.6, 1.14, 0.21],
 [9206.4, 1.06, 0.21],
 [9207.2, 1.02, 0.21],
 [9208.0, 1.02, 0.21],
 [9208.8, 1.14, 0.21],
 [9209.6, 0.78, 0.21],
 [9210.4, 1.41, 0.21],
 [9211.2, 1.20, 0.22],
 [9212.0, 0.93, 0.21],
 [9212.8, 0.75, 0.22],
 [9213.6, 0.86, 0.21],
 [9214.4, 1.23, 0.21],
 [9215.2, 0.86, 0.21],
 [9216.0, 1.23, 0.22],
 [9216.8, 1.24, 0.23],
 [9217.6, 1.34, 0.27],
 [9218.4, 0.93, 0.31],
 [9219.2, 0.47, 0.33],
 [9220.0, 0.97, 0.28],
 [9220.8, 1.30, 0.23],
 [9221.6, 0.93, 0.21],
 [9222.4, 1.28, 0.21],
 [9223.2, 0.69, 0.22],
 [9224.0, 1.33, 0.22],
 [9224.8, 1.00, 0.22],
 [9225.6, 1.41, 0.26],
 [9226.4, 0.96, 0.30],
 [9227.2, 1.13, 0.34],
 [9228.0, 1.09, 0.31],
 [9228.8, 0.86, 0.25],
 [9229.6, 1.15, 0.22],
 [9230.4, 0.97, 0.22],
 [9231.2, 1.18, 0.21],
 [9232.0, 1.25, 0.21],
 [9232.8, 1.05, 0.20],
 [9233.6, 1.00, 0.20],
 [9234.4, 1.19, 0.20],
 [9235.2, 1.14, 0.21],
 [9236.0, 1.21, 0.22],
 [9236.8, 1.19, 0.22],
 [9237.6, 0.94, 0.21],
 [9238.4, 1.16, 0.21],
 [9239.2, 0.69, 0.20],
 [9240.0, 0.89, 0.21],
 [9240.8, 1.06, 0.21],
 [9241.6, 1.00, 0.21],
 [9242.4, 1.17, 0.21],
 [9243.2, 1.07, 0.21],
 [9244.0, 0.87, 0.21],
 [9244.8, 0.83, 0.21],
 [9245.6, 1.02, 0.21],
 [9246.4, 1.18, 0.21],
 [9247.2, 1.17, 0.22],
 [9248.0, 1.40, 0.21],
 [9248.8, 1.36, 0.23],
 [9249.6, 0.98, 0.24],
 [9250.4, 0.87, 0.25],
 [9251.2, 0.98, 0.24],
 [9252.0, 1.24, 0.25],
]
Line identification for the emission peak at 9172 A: [S II] 6716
